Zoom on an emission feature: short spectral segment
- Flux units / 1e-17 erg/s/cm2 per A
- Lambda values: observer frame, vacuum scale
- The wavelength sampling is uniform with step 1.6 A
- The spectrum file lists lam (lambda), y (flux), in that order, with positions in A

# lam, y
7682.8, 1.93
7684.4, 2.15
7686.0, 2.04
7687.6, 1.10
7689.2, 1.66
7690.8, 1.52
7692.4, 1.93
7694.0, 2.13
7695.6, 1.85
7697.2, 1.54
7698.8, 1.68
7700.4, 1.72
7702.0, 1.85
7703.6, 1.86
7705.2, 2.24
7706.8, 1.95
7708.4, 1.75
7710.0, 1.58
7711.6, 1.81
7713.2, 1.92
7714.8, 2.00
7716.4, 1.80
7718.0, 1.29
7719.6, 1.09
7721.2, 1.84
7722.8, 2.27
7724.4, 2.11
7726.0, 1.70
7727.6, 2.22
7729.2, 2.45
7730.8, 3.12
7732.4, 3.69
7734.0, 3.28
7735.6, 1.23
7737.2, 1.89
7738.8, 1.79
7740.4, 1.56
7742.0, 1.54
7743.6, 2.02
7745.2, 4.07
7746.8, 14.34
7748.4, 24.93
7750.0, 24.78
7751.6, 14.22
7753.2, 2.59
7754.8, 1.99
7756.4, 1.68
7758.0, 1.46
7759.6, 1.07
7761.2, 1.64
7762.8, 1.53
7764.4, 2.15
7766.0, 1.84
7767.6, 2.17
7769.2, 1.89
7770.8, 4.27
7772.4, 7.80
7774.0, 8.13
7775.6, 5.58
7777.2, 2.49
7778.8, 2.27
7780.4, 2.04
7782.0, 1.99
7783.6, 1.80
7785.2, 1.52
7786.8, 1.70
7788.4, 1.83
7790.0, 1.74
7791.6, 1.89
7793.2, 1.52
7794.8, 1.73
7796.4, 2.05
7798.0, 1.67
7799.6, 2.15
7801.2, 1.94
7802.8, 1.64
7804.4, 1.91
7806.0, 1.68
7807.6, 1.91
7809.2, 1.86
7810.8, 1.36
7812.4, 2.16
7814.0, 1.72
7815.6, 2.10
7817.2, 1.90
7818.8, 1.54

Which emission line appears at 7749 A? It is Halpha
